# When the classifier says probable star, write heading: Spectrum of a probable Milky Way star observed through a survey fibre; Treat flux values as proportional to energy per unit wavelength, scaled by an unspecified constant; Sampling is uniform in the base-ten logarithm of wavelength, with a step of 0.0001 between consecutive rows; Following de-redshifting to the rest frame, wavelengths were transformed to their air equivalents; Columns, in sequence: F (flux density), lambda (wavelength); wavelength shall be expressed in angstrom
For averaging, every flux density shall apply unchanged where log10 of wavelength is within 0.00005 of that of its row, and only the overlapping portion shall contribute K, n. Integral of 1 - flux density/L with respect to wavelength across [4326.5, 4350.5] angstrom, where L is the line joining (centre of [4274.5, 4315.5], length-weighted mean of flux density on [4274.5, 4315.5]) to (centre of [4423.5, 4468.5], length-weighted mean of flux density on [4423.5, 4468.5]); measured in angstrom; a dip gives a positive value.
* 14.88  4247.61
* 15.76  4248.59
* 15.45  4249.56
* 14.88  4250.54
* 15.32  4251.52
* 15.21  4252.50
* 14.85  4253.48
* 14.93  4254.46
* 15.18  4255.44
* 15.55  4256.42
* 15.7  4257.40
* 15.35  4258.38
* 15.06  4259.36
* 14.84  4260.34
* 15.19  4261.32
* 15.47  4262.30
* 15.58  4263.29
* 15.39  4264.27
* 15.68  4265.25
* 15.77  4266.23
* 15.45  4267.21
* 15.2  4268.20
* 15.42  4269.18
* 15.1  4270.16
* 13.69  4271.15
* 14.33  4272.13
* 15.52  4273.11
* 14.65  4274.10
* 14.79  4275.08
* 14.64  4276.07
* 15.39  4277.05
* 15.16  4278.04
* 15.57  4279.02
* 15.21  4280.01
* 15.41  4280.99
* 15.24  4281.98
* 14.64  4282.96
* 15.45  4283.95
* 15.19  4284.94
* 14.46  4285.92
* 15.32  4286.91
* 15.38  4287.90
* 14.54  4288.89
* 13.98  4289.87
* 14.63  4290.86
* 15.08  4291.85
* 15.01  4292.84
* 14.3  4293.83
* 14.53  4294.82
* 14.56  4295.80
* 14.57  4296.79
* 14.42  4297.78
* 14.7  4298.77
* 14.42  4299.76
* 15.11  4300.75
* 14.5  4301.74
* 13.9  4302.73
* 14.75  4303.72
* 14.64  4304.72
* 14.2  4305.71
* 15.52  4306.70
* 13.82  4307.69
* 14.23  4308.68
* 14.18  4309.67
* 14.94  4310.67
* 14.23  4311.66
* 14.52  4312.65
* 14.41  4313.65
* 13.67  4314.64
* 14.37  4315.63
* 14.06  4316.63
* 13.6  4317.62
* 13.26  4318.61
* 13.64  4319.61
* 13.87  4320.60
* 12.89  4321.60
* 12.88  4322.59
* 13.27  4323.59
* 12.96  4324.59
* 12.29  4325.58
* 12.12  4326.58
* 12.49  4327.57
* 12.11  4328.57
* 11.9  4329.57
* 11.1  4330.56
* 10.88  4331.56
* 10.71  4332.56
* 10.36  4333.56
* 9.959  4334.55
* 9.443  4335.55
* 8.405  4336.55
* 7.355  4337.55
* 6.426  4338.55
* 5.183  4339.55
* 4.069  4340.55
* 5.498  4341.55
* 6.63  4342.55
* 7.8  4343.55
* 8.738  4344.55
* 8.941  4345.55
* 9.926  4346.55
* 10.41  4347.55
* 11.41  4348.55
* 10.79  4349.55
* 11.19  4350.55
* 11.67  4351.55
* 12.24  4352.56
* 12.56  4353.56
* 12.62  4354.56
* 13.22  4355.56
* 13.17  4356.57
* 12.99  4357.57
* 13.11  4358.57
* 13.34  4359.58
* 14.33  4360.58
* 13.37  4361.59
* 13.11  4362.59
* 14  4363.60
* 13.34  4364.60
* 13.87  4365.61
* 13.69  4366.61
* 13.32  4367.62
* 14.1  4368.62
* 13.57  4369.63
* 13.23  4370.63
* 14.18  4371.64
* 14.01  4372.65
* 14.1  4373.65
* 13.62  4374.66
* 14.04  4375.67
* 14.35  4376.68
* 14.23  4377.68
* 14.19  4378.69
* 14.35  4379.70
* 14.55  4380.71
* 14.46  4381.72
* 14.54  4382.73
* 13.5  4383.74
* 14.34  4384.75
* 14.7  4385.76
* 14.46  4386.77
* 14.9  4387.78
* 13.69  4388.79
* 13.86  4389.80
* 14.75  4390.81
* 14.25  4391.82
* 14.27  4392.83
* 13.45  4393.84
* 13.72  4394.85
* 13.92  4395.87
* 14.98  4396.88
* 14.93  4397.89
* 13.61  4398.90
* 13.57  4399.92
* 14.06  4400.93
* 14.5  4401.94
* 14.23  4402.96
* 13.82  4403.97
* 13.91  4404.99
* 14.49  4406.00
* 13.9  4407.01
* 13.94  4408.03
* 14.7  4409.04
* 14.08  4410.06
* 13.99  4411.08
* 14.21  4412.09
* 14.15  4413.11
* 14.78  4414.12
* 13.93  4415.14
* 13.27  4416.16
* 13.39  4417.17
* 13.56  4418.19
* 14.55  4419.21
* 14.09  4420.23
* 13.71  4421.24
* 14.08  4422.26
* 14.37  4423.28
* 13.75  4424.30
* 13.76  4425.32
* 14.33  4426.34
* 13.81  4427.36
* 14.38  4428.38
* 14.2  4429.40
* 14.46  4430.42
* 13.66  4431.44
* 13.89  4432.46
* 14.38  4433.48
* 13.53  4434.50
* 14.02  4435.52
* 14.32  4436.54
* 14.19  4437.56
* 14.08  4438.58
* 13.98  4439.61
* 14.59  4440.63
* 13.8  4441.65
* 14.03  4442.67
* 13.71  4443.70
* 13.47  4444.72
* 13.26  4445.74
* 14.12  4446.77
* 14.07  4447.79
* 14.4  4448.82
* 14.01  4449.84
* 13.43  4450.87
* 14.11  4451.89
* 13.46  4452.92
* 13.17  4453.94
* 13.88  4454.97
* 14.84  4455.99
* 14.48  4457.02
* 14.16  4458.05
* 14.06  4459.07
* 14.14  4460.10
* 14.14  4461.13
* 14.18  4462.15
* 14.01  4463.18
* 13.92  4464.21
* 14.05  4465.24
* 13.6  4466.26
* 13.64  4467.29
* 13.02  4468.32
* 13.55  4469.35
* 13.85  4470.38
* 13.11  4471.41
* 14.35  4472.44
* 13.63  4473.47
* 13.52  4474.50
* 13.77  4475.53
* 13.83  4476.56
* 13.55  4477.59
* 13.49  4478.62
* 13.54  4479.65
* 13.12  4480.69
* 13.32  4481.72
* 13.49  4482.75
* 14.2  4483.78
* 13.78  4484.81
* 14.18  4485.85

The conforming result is 8.67 angstrom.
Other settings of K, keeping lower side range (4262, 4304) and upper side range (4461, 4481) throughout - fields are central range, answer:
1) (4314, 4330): 1.7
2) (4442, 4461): -0.2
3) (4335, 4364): 8.2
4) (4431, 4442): -0.1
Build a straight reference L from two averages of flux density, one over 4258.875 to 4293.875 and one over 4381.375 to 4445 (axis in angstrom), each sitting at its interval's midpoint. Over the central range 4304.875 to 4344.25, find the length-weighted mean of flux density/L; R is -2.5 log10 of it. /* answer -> 0.26 mag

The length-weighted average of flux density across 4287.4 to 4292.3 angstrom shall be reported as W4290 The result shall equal 14.7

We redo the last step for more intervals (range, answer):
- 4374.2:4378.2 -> 14.1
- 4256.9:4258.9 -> 15.5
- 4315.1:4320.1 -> 13.8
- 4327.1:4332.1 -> 11.7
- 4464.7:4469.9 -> 13.6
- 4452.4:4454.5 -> 13.3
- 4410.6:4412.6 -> 14.1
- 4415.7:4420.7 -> 13.8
